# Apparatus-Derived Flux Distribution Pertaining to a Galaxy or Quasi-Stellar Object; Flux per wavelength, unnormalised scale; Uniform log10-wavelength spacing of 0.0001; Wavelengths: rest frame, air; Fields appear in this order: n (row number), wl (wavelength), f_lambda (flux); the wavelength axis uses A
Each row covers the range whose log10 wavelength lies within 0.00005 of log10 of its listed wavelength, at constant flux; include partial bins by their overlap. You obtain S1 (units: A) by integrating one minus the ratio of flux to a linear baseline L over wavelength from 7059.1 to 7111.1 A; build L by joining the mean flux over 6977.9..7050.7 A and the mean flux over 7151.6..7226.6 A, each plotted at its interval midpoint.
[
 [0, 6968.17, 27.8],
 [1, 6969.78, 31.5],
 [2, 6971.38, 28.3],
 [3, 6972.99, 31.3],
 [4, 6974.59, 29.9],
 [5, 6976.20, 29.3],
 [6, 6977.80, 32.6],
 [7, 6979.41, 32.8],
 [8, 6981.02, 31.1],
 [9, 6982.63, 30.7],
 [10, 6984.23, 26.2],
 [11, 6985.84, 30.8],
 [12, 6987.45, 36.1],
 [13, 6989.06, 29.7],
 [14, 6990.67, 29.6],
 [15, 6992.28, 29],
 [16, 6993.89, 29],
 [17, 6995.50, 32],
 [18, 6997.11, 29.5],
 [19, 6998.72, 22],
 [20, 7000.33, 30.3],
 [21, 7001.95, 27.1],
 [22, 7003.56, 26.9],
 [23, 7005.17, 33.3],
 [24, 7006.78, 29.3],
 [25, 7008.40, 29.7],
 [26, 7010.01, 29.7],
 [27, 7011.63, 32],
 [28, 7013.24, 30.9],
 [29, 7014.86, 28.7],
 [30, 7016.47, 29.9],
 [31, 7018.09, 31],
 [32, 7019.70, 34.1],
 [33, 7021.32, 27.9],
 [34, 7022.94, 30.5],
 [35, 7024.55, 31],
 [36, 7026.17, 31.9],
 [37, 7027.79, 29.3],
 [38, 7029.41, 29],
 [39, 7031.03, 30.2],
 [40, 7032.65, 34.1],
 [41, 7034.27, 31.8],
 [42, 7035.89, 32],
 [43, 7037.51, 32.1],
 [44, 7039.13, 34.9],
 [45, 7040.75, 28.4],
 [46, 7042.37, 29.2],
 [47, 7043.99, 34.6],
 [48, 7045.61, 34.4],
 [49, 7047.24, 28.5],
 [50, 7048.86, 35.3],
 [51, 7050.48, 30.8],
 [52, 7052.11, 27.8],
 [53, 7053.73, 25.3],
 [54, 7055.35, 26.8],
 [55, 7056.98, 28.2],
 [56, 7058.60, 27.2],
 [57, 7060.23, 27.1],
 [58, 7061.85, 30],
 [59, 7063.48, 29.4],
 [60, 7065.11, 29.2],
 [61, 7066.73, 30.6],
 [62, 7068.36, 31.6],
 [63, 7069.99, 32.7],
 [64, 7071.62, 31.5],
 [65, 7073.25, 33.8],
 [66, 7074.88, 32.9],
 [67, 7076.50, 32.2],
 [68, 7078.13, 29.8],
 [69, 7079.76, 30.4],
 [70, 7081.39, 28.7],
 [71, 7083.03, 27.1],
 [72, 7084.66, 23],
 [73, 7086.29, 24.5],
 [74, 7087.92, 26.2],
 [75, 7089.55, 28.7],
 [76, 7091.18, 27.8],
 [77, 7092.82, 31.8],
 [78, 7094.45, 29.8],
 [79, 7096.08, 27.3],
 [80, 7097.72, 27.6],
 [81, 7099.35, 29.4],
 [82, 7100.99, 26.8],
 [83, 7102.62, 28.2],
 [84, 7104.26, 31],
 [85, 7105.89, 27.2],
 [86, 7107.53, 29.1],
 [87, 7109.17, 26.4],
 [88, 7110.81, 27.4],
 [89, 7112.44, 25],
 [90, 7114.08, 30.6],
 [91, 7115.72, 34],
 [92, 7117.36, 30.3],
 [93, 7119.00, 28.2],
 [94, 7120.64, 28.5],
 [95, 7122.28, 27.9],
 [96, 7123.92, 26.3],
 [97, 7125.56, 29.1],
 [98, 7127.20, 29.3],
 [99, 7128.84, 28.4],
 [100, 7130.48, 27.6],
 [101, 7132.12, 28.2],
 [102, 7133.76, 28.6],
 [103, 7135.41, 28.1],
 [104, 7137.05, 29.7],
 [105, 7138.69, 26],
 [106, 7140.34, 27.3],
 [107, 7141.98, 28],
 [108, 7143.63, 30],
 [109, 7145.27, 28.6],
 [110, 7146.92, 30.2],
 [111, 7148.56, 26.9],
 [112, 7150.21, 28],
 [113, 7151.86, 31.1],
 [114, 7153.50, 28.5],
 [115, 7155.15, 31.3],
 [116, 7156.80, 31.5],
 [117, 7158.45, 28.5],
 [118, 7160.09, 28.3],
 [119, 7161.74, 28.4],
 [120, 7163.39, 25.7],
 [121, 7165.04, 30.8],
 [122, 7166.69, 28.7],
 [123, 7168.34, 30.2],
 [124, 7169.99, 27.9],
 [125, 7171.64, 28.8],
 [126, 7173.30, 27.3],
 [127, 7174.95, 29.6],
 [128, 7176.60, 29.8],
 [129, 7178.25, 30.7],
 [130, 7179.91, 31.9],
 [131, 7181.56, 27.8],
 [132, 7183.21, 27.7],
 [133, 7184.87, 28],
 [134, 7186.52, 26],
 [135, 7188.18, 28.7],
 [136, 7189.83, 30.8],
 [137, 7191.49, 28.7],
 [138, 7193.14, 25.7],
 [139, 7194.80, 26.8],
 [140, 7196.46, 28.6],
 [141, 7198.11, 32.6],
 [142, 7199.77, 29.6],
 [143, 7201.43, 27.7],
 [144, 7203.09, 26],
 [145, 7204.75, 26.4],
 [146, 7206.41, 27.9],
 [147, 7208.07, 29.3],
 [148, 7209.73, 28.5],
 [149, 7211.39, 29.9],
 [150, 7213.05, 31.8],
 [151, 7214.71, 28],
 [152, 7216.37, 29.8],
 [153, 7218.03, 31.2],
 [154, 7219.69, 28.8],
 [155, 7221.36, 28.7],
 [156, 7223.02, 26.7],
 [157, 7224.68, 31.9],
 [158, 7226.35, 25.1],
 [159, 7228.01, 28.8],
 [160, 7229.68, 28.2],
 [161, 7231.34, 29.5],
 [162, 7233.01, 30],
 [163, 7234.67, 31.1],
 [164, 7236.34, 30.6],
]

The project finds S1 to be 1.5 A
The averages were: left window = 30.6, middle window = 29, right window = 28.9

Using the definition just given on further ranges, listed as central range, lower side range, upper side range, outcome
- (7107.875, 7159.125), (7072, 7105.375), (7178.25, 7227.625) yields 0.2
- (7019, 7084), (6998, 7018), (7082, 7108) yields -4.5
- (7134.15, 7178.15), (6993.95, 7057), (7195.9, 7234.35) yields 0.8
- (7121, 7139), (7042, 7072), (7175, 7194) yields 0.7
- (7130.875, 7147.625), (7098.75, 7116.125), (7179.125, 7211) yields 0.0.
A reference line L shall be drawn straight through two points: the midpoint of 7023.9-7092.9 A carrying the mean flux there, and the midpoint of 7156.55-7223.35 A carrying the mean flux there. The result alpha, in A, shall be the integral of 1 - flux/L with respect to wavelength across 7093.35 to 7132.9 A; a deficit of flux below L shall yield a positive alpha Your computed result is 1.3 A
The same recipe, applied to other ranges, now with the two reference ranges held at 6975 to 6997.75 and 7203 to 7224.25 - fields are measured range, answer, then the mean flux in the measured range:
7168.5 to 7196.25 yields 0.51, 28.5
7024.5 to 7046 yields -0.99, 31.6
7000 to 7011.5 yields 0.32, 29.6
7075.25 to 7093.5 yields 0.95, 28.3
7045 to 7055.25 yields 0.03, 30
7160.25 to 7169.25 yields 0.16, 28.7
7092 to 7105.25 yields 0.34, 29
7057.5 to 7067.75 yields 0.36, 29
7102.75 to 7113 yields 0.65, 27.8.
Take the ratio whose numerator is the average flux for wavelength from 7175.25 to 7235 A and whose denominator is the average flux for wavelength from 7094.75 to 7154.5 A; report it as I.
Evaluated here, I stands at 1.0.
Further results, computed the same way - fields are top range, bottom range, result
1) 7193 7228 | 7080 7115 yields 1.03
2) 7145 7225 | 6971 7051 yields 0.94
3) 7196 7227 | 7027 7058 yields 0.94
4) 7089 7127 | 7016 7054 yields 0.92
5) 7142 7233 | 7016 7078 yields 0.94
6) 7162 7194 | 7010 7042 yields 0.93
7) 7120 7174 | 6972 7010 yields 0.96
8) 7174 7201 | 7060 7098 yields 0.98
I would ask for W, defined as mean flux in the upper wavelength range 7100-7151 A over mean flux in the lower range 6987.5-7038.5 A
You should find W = 0.94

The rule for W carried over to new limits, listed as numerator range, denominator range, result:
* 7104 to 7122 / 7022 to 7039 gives 0.92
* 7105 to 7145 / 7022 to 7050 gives 0.90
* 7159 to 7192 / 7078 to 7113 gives 1.03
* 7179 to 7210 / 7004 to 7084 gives 0.93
